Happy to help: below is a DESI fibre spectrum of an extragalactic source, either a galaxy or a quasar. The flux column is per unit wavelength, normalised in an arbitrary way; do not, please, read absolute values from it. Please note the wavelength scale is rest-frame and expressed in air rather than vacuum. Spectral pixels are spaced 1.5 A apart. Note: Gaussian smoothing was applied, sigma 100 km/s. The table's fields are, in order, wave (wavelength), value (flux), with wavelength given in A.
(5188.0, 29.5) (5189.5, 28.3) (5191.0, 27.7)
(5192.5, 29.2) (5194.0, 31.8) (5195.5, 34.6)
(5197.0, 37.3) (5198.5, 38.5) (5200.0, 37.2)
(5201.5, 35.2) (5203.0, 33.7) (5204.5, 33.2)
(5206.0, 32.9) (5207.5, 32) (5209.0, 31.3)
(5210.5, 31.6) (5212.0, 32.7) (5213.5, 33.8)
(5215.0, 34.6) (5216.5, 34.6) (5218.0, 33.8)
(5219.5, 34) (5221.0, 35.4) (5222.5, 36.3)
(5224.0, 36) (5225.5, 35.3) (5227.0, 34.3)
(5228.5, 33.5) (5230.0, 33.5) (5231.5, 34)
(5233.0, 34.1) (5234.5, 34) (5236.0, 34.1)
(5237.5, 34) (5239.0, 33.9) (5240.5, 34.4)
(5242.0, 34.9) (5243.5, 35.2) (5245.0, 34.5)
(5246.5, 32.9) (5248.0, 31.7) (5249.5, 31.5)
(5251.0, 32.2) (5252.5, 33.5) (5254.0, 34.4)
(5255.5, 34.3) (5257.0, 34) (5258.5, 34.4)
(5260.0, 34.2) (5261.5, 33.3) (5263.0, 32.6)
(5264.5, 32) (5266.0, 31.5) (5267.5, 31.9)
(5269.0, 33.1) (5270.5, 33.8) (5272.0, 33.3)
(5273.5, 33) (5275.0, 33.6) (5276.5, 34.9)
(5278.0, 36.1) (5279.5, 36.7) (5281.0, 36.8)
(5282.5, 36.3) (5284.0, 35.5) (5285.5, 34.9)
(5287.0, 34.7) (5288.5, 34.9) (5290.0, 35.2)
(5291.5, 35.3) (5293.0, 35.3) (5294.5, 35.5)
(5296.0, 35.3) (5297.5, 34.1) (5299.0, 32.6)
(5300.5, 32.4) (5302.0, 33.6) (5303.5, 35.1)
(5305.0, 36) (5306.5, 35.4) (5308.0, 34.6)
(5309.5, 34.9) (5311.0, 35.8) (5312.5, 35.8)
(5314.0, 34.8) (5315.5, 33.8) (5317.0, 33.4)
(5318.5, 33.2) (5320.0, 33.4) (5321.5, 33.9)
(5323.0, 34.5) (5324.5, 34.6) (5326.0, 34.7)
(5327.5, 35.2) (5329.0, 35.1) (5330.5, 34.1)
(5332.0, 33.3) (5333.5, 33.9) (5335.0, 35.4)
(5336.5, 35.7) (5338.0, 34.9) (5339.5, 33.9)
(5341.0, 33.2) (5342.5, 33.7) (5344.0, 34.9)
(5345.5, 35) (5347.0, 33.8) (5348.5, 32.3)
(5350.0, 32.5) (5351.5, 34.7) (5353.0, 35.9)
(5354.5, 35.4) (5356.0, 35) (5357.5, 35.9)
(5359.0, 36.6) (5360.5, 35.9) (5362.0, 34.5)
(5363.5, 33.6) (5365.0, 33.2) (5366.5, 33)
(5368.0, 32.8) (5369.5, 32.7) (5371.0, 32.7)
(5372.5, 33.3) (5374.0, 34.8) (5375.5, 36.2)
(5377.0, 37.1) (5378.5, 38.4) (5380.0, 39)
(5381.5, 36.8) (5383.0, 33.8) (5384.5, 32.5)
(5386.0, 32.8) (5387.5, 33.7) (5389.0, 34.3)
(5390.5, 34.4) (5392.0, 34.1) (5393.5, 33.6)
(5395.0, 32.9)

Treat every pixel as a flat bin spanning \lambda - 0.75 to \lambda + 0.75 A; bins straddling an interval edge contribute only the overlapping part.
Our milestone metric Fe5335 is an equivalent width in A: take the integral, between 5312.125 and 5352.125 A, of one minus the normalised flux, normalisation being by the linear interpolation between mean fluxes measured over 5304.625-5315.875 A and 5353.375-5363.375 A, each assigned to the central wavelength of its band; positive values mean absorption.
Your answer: 1.23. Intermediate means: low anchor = 35.2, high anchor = 35.4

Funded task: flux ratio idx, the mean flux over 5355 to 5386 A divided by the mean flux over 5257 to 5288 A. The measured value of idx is 1.02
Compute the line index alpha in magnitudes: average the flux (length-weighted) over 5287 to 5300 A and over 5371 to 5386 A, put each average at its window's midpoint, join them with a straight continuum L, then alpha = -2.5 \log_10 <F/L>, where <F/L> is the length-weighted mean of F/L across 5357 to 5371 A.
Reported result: 0.04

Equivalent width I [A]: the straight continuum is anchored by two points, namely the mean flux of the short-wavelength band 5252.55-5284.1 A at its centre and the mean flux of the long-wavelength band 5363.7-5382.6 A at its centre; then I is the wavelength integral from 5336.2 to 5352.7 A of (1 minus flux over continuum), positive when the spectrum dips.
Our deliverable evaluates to 0.30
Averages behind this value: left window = 34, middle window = 34.1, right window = 34.9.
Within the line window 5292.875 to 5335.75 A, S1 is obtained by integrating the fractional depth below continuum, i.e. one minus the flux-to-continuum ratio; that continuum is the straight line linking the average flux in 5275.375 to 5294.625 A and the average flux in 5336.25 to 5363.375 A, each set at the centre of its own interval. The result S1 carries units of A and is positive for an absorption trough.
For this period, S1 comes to 0.8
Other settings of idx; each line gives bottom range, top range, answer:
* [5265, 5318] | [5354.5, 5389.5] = 1.01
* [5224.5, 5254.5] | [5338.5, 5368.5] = 1.01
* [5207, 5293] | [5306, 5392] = 1.01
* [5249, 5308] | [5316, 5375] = 1.00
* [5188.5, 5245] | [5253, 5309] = 1.02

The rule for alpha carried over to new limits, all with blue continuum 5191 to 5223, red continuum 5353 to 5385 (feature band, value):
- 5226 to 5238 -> 0.00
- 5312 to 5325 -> 0.02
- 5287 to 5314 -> -0.01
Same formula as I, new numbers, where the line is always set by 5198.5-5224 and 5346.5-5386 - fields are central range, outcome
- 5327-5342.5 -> 0.1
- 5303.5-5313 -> -0.3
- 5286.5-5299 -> -0.2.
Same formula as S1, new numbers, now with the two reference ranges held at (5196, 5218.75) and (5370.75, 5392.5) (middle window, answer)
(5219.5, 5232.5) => -0.2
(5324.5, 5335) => 0.1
